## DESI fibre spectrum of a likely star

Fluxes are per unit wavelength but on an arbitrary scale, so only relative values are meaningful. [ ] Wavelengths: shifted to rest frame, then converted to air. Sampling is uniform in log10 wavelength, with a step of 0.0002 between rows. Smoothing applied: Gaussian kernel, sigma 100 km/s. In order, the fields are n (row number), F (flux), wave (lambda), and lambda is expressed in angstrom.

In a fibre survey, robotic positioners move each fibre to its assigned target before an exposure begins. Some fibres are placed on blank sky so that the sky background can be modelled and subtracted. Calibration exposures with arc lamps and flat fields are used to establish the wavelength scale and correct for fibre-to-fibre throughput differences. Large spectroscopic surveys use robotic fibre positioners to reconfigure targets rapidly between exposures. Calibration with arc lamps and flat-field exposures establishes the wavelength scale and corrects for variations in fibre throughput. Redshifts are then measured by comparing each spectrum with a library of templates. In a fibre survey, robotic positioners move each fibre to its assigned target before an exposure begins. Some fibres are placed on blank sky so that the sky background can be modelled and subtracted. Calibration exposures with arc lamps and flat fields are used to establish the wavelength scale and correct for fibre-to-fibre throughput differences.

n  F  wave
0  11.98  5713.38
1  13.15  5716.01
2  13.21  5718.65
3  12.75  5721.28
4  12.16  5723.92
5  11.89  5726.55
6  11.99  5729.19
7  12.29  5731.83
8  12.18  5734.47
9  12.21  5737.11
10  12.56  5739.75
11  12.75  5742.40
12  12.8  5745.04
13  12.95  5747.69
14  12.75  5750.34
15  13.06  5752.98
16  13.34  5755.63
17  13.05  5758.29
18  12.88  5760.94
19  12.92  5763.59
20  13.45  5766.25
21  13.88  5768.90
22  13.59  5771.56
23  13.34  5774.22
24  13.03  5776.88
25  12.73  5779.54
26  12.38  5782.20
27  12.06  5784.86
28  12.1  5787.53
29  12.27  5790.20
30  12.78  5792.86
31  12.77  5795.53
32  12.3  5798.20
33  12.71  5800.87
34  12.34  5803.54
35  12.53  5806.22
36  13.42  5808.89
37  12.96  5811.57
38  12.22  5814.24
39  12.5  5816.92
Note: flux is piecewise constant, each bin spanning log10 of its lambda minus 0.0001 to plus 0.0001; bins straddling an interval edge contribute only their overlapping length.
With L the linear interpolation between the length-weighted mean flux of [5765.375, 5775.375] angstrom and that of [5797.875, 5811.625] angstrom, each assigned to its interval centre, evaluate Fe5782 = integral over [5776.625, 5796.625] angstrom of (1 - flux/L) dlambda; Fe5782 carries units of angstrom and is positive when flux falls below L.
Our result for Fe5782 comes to 1.0 angstrom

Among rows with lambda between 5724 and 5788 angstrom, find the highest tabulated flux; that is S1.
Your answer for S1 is 13.88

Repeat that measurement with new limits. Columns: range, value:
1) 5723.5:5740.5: 12.56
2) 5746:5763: 13.34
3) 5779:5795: 12.78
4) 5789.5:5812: 13.42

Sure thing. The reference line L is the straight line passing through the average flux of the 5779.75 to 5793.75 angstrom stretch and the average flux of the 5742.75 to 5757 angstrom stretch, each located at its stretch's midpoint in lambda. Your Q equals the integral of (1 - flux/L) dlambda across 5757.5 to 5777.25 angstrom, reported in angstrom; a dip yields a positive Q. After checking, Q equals -1.0 angstrom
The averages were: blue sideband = 13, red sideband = 12.3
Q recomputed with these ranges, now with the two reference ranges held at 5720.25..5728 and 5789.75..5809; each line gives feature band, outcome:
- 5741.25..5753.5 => -0.5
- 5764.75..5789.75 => -0.8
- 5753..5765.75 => -0.7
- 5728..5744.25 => -0.1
